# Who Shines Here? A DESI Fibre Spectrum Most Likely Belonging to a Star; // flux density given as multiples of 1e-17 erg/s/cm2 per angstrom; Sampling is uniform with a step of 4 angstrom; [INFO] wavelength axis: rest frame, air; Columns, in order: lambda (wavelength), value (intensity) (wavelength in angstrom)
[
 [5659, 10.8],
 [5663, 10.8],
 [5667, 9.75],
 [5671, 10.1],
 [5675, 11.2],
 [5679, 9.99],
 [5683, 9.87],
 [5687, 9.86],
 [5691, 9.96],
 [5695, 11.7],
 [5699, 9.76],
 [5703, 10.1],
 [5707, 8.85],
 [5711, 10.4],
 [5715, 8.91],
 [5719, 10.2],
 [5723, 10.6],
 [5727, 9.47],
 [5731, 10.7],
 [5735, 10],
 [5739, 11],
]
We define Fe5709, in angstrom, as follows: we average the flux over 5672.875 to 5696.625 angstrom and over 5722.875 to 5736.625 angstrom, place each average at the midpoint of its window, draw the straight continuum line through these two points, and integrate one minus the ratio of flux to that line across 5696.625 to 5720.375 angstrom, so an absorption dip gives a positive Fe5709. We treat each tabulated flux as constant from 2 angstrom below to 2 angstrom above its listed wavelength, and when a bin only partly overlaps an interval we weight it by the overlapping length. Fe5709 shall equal 1.26 angstrom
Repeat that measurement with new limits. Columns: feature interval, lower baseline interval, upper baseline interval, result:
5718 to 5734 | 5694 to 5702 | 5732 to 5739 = 0.3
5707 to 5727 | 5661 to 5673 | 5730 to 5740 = 1.1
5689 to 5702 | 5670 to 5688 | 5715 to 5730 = -0.4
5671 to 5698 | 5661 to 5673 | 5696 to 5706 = -0.7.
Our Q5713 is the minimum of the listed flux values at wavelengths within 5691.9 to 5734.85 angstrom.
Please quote 8.85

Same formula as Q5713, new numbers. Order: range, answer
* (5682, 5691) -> 9.86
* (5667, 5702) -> 9.75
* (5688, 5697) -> 9.96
